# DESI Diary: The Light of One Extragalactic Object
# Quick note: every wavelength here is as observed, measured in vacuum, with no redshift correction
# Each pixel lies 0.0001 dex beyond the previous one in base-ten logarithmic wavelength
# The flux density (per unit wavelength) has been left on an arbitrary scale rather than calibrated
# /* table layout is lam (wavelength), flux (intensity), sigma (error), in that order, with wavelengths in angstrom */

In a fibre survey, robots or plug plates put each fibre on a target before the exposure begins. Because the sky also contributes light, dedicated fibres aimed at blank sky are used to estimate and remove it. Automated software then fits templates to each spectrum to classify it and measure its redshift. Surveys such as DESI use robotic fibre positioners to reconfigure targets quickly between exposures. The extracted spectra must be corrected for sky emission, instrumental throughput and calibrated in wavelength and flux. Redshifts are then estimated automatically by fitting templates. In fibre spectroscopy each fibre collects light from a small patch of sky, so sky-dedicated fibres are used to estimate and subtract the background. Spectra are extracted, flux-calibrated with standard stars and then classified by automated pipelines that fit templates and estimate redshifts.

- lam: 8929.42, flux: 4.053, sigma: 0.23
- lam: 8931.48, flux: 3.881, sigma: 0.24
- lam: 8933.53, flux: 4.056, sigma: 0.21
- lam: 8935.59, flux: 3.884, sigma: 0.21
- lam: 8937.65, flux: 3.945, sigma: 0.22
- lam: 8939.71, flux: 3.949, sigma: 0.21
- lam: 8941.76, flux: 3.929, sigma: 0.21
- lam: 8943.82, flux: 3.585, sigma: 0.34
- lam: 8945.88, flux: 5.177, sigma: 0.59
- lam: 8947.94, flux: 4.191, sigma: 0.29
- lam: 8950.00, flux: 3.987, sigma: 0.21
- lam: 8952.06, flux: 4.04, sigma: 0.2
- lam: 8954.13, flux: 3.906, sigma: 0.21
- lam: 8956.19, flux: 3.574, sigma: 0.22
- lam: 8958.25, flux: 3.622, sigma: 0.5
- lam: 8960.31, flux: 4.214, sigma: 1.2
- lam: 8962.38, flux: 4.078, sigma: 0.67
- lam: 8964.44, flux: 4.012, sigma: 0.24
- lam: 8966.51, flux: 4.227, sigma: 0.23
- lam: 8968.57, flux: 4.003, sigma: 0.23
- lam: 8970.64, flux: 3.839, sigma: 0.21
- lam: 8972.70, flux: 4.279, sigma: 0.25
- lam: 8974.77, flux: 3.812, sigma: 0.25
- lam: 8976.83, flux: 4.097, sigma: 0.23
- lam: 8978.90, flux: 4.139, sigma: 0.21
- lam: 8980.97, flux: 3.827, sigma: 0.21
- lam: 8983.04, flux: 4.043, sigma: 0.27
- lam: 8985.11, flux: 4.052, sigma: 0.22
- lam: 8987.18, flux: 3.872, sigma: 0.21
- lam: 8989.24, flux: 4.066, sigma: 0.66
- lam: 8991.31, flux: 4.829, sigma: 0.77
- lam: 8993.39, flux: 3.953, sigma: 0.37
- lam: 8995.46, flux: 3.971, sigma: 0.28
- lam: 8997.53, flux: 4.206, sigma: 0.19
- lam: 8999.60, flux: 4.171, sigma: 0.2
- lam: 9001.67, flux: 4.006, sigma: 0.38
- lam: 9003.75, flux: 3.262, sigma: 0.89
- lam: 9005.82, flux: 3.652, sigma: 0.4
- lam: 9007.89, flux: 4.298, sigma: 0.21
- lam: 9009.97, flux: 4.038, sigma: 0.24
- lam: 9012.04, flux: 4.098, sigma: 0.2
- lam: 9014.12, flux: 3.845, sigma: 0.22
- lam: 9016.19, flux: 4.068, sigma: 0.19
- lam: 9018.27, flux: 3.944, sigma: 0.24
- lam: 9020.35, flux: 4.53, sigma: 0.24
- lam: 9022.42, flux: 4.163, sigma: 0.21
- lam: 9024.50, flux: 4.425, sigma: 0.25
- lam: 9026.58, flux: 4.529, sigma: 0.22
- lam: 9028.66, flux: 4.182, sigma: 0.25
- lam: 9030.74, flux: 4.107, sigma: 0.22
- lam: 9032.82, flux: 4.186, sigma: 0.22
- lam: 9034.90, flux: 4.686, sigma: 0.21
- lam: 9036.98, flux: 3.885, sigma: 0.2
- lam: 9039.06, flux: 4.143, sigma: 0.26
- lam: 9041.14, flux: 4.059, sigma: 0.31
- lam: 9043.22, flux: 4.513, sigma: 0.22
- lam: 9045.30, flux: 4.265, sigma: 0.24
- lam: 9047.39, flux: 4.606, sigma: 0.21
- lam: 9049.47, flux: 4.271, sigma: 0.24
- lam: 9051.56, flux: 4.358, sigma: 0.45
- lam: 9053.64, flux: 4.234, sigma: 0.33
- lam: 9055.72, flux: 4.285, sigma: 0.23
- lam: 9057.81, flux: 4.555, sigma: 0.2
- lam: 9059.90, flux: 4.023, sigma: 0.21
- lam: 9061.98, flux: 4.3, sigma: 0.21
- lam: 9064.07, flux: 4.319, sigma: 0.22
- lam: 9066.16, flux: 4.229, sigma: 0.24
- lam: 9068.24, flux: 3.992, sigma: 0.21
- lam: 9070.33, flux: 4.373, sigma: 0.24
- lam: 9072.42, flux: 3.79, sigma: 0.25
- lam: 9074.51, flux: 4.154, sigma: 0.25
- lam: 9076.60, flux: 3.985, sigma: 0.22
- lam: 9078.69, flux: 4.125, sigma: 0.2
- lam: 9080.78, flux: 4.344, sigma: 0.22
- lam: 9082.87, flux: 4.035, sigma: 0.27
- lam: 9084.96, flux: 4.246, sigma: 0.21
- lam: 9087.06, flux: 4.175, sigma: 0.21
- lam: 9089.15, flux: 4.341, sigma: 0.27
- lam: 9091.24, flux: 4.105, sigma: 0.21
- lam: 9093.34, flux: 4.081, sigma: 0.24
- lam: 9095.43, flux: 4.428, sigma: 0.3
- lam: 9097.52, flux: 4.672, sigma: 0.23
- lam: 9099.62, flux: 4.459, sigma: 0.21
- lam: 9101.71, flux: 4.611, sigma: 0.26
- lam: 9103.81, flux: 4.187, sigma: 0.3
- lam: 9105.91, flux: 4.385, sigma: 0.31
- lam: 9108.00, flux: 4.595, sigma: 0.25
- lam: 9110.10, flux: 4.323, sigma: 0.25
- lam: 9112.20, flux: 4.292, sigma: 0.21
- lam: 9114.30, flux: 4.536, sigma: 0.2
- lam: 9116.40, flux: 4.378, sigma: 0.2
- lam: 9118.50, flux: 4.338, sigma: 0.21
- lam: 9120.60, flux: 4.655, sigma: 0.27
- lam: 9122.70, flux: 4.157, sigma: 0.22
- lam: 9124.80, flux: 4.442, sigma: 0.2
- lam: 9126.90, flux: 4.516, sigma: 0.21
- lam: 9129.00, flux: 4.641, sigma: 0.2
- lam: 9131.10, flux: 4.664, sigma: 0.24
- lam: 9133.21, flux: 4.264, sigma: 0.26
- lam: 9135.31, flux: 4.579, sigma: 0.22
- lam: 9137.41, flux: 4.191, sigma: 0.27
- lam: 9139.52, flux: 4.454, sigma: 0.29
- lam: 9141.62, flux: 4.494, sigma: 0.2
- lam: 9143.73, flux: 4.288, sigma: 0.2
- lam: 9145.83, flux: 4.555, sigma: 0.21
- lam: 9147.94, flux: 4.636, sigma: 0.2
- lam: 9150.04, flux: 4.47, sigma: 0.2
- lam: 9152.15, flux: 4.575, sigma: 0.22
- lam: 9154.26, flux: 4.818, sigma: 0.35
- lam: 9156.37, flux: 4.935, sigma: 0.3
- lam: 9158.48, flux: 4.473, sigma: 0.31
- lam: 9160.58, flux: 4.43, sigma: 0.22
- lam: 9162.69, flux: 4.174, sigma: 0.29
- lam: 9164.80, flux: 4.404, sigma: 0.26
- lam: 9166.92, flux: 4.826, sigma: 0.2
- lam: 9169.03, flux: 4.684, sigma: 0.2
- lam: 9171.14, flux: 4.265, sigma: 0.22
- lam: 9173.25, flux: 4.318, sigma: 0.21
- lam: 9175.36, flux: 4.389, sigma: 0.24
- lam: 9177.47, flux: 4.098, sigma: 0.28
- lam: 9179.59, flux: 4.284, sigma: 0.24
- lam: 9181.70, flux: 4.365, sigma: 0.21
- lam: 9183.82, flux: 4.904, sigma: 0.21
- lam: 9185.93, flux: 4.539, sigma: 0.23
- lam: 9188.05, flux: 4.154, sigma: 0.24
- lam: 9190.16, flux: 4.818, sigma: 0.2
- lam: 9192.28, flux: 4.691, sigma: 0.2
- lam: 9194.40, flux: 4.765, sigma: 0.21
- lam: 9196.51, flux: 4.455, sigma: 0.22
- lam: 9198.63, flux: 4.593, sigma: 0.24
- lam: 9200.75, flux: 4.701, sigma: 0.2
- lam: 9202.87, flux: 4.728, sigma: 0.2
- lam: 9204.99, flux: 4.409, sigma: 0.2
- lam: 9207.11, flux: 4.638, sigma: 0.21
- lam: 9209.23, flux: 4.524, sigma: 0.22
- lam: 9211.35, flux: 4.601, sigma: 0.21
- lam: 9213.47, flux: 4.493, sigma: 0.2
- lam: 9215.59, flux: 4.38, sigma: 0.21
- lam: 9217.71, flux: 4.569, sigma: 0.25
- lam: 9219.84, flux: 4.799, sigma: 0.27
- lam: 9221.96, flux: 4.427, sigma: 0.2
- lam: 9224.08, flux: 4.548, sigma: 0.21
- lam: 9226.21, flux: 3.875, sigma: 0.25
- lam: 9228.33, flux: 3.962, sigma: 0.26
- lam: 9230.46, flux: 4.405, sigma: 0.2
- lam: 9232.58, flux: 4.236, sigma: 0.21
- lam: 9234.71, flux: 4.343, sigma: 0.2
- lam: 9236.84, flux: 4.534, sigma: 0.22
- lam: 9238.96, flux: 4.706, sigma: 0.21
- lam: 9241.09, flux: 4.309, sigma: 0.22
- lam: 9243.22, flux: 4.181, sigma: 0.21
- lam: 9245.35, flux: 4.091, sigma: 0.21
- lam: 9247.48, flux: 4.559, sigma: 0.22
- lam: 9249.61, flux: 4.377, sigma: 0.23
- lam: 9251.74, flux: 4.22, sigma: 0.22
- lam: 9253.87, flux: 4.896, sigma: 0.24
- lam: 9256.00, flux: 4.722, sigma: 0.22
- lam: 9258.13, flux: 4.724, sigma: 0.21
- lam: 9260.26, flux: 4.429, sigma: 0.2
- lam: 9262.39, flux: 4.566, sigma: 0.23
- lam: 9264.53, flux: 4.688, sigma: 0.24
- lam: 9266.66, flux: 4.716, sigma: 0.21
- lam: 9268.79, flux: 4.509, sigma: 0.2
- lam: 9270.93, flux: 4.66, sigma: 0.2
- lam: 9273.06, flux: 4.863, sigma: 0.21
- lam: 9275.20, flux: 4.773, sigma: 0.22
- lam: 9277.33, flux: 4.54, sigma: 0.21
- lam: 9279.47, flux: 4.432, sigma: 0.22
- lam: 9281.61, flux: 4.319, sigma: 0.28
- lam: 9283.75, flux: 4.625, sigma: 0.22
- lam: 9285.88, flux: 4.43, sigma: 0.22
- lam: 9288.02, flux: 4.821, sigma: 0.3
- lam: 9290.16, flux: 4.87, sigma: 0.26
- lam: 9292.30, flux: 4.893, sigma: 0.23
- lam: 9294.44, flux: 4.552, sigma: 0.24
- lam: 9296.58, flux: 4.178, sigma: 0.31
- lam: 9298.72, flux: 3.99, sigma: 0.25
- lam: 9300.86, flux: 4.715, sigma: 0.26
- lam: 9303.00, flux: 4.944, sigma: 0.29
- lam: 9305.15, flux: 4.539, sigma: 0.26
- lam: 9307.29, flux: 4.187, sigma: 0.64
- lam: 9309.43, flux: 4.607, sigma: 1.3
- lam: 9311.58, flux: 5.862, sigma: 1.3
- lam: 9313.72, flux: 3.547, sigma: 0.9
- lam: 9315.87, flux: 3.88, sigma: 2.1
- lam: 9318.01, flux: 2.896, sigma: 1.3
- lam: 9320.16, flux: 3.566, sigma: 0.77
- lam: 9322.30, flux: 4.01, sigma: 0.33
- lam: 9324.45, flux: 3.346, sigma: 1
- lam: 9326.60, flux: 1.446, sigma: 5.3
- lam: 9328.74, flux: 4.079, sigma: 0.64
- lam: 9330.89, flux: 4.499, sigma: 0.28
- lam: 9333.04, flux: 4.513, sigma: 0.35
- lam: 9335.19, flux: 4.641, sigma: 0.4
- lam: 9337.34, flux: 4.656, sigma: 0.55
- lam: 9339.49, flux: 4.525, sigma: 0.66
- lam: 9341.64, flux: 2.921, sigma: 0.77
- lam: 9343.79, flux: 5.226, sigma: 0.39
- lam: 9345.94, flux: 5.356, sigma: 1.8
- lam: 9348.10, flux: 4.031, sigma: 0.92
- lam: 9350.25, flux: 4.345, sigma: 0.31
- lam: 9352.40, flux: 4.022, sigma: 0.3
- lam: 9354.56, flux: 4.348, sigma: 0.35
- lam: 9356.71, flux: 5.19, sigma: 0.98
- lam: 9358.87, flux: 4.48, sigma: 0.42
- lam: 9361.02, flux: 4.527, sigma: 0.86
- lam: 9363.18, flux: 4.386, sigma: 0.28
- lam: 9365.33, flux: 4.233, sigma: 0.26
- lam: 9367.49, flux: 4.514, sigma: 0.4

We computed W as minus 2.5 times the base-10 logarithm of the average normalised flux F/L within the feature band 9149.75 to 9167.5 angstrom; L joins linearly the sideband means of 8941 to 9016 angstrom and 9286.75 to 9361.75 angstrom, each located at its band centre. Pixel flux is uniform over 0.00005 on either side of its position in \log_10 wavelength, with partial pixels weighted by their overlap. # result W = -0.10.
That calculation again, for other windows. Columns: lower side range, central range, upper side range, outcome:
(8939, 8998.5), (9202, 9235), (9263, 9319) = -0.008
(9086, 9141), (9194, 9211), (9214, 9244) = -0.051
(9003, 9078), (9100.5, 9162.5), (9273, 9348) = -0.063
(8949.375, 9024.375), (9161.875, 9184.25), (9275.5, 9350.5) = -0.061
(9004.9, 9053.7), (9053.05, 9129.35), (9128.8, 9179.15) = 0.011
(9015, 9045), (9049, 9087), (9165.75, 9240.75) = 0.025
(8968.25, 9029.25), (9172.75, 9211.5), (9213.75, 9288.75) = -0.032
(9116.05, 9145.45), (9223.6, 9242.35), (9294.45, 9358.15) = 0.002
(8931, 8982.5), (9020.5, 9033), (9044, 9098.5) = -0.035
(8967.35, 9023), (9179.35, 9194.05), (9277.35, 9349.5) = -0.094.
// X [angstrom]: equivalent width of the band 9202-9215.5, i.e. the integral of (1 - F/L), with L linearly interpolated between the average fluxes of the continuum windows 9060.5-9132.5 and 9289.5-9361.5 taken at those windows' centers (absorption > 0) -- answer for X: -0.8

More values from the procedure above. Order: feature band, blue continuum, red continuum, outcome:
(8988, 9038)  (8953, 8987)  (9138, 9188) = -0.4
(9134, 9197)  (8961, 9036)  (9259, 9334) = -4.1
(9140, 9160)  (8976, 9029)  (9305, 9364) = -2.1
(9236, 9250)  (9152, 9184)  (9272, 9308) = 0.4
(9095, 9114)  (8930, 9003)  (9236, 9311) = -0.8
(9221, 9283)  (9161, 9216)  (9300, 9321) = -1.2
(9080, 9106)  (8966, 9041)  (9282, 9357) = -1.0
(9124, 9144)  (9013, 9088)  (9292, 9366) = -1.1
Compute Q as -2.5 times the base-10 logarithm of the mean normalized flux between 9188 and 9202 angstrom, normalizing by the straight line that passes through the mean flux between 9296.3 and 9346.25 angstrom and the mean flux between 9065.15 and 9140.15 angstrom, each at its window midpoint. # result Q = -0.092 mag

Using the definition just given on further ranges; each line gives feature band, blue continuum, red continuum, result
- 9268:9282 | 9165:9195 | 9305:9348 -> -0.09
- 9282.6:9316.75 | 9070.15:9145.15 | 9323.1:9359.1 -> -0.08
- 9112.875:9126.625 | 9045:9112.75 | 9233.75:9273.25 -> -0.02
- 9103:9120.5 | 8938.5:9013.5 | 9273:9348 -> -0.06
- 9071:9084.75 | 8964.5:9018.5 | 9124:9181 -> 0.05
